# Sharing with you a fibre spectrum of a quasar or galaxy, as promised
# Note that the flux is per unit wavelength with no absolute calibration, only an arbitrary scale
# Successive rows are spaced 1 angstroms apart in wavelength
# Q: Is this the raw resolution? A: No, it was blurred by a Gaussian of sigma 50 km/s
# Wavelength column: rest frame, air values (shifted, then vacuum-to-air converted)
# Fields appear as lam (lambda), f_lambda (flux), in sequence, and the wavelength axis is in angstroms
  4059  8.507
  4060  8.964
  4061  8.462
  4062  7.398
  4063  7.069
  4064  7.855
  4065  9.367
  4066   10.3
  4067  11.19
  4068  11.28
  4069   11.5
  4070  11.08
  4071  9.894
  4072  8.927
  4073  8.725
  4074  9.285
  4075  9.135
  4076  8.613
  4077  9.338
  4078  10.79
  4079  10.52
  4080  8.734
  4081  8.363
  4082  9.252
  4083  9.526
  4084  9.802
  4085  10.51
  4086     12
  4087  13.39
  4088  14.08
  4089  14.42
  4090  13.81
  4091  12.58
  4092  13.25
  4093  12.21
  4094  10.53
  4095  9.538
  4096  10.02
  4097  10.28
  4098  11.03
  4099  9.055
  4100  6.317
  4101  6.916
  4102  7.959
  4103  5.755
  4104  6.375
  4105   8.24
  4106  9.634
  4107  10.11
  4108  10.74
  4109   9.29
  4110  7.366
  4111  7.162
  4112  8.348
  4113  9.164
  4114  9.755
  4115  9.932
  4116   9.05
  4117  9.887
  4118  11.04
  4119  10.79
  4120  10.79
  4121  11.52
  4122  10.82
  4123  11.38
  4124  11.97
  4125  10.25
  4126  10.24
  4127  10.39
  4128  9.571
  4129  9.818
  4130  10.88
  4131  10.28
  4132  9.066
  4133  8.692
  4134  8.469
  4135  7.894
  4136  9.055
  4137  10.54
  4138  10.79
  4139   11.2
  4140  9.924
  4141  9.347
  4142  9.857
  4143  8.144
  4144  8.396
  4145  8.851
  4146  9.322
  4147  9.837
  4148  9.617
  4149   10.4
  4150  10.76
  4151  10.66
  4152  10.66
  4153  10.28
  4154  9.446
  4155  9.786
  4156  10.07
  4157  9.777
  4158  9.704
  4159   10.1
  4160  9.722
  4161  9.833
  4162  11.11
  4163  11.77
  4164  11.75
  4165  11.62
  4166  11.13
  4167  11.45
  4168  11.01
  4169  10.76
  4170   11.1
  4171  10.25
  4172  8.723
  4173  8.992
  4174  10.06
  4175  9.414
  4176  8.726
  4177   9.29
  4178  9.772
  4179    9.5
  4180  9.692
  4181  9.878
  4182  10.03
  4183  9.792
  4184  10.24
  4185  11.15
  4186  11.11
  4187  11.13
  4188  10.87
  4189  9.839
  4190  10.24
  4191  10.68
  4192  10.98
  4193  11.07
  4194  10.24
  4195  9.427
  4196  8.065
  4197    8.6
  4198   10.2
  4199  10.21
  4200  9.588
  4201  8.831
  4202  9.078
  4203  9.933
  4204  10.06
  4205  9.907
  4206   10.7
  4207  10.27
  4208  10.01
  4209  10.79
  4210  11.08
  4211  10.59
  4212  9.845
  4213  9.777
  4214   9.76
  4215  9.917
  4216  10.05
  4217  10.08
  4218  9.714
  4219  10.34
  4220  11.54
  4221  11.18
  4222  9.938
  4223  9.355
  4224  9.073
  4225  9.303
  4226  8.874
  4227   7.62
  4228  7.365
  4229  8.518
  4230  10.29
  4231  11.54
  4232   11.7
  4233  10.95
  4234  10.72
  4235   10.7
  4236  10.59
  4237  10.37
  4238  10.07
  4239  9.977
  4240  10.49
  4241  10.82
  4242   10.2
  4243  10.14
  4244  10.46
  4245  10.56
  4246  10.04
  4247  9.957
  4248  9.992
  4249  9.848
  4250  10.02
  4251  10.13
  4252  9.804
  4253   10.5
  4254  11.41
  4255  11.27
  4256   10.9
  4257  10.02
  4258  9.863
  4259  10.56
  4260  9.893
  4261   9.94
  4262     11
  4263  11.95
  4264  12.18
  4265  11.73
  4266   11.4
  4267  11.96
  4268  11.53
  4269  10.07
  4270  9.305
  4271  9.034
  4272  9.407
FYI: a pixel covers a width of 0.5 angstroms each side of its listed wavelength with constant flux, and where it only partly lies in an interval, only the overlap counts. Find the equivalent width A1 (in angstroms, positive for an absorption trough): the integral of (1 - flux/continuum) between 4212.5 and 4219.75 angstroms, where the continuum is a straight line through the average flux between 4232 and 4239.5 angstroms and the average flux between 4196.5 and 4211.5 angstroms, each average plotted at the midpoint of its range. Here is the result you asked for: 0.15 angstroms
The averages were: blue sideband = 9.99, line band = 10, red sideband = 10.6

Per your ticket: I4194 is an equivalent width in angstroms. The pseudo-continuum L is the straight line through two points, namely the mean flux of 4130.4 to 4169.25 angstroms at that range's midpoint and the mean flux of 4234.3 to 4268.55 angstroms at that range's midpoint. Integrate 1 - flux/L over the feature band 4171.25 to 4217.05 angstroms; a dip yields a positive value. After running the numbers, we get 1.40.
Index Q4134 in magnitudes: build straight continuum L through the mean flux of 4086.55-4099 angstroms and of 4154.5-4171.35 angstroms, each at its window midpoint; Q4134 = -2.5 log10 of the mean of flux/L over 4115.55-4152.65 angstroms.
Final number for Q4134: 0.121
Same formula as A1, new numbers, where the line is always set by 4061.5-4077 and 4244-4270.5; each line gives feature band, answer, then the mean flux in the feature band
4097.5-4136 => 1.5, 9.36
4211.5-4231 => 1.4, 9.66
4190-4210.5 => 0.5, 9.99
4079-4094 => -3.1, 11.5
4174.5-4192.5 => 0.0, 10.1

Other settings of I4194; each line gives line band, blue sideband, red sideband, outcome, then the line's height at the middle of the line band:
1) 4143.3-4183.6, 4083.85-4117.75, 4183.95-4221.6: 0.1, 10.1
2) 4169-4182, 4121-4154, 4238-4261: 0.5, 10.1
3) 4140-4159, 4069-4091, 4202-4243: 1.1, 10.3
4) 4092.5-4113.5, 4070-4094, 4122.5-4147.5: 3.1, 10.4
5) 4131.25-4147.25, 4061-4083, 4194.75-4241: 0.5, 9.67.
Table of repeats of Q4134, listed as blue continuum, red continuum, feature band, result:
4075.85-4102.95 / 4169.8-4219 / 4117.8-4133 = -0.03 mag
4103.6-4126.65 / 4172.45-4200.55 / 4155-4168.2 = -0.08 mag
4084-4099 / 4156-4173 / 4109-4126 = 0.14 mag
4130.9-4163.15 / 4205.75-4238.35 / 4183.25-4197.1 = -0.04 mag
